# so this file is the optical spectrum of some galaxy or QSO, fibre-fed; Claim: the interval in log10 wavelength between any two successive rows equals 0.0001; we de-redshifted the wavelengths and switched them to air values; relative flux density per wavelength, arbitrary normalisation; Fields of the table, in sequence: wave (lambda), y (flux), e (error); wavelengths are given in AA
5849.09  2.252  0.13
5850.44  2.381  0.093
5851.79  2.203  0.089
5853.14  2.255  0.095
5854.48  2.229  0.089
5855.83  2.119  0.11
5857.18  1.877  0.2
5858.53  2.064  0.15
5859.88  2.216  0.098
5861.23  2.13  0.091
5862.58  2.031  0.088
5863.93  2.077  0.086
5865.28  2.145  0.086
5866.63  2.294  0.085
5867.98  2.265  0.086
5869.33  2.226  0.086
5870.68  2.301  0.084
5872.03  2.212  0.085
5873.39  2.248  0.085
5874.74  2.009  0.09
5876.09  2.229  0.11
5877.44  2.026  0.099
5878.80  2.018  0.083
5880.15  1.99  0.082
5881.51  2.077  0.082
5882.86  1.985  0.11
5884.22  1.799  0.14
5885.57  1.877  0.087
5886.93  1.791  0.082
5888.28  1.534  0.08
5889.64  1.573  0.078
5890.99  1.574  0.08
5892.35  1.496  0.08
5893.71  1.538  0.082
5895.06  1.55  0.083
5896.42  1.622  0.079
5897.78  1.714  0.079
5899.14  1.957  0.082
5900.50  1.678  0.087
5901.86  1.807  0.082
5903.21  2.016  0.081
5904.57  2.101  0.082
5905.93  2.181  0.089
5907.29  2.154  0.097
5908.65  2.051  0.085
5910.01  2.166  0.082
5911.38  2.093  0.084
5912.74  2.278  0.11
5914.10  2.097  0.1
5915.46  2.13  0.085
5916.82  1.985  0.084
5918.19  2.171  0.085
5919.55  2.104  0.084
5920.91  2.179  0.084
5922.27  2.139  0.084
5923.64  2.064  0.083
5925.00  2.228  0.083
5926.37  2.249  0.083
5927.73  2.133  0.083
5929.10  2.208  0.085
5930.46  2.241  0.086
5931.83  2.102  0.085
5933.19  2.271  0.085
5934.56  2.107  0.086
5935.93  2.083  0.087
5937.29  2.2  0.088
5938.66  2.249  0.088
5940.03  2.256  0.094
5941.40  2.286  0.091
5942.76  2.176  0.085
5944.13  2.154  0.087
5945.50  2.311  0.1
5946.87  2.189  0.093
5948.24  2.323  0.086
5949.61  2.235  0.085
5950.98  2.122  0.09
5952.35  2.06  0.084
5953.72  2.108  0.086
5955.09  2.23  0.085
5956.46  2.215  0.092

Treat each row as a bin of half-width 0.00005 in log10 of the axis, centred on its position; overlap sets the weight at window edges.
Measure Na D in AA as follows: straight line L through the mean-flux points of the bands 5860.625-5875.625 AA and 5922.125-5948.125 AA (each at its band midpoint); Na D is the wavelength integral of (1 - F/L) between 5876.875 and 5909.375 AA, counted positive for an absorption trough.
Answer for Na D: 5.16 AA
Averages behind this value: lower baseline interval 2.18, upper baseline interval 2.2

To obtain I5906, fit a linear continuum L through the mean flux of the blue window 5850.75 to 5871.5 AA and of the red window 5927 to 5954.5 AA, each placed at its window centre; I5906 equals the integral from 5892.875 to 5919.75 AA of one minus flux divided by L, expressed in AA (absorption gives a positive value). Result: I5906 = 2.7 AA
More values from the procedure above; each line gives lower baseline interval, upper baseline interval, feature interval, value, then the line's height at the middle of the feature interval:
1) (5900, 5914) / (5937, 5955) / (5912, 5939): -0.39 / 2.13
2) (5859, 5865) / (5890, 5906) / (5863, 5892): -0.64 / 1.96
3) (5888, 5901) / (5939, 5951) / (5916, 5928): -1.12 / 1.96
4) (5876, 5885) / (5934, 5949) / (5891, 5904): 2.25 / 2.06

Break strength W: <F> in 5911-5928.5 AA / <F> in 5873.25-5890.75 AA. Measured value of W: 1.12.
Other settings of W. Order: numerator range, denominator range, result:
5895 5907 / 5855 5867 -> 0.89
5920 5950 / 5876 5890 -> 1.16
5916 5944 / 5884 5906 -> 1.25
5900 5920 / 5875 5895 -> 1.14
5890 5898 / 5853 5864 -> 0.75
